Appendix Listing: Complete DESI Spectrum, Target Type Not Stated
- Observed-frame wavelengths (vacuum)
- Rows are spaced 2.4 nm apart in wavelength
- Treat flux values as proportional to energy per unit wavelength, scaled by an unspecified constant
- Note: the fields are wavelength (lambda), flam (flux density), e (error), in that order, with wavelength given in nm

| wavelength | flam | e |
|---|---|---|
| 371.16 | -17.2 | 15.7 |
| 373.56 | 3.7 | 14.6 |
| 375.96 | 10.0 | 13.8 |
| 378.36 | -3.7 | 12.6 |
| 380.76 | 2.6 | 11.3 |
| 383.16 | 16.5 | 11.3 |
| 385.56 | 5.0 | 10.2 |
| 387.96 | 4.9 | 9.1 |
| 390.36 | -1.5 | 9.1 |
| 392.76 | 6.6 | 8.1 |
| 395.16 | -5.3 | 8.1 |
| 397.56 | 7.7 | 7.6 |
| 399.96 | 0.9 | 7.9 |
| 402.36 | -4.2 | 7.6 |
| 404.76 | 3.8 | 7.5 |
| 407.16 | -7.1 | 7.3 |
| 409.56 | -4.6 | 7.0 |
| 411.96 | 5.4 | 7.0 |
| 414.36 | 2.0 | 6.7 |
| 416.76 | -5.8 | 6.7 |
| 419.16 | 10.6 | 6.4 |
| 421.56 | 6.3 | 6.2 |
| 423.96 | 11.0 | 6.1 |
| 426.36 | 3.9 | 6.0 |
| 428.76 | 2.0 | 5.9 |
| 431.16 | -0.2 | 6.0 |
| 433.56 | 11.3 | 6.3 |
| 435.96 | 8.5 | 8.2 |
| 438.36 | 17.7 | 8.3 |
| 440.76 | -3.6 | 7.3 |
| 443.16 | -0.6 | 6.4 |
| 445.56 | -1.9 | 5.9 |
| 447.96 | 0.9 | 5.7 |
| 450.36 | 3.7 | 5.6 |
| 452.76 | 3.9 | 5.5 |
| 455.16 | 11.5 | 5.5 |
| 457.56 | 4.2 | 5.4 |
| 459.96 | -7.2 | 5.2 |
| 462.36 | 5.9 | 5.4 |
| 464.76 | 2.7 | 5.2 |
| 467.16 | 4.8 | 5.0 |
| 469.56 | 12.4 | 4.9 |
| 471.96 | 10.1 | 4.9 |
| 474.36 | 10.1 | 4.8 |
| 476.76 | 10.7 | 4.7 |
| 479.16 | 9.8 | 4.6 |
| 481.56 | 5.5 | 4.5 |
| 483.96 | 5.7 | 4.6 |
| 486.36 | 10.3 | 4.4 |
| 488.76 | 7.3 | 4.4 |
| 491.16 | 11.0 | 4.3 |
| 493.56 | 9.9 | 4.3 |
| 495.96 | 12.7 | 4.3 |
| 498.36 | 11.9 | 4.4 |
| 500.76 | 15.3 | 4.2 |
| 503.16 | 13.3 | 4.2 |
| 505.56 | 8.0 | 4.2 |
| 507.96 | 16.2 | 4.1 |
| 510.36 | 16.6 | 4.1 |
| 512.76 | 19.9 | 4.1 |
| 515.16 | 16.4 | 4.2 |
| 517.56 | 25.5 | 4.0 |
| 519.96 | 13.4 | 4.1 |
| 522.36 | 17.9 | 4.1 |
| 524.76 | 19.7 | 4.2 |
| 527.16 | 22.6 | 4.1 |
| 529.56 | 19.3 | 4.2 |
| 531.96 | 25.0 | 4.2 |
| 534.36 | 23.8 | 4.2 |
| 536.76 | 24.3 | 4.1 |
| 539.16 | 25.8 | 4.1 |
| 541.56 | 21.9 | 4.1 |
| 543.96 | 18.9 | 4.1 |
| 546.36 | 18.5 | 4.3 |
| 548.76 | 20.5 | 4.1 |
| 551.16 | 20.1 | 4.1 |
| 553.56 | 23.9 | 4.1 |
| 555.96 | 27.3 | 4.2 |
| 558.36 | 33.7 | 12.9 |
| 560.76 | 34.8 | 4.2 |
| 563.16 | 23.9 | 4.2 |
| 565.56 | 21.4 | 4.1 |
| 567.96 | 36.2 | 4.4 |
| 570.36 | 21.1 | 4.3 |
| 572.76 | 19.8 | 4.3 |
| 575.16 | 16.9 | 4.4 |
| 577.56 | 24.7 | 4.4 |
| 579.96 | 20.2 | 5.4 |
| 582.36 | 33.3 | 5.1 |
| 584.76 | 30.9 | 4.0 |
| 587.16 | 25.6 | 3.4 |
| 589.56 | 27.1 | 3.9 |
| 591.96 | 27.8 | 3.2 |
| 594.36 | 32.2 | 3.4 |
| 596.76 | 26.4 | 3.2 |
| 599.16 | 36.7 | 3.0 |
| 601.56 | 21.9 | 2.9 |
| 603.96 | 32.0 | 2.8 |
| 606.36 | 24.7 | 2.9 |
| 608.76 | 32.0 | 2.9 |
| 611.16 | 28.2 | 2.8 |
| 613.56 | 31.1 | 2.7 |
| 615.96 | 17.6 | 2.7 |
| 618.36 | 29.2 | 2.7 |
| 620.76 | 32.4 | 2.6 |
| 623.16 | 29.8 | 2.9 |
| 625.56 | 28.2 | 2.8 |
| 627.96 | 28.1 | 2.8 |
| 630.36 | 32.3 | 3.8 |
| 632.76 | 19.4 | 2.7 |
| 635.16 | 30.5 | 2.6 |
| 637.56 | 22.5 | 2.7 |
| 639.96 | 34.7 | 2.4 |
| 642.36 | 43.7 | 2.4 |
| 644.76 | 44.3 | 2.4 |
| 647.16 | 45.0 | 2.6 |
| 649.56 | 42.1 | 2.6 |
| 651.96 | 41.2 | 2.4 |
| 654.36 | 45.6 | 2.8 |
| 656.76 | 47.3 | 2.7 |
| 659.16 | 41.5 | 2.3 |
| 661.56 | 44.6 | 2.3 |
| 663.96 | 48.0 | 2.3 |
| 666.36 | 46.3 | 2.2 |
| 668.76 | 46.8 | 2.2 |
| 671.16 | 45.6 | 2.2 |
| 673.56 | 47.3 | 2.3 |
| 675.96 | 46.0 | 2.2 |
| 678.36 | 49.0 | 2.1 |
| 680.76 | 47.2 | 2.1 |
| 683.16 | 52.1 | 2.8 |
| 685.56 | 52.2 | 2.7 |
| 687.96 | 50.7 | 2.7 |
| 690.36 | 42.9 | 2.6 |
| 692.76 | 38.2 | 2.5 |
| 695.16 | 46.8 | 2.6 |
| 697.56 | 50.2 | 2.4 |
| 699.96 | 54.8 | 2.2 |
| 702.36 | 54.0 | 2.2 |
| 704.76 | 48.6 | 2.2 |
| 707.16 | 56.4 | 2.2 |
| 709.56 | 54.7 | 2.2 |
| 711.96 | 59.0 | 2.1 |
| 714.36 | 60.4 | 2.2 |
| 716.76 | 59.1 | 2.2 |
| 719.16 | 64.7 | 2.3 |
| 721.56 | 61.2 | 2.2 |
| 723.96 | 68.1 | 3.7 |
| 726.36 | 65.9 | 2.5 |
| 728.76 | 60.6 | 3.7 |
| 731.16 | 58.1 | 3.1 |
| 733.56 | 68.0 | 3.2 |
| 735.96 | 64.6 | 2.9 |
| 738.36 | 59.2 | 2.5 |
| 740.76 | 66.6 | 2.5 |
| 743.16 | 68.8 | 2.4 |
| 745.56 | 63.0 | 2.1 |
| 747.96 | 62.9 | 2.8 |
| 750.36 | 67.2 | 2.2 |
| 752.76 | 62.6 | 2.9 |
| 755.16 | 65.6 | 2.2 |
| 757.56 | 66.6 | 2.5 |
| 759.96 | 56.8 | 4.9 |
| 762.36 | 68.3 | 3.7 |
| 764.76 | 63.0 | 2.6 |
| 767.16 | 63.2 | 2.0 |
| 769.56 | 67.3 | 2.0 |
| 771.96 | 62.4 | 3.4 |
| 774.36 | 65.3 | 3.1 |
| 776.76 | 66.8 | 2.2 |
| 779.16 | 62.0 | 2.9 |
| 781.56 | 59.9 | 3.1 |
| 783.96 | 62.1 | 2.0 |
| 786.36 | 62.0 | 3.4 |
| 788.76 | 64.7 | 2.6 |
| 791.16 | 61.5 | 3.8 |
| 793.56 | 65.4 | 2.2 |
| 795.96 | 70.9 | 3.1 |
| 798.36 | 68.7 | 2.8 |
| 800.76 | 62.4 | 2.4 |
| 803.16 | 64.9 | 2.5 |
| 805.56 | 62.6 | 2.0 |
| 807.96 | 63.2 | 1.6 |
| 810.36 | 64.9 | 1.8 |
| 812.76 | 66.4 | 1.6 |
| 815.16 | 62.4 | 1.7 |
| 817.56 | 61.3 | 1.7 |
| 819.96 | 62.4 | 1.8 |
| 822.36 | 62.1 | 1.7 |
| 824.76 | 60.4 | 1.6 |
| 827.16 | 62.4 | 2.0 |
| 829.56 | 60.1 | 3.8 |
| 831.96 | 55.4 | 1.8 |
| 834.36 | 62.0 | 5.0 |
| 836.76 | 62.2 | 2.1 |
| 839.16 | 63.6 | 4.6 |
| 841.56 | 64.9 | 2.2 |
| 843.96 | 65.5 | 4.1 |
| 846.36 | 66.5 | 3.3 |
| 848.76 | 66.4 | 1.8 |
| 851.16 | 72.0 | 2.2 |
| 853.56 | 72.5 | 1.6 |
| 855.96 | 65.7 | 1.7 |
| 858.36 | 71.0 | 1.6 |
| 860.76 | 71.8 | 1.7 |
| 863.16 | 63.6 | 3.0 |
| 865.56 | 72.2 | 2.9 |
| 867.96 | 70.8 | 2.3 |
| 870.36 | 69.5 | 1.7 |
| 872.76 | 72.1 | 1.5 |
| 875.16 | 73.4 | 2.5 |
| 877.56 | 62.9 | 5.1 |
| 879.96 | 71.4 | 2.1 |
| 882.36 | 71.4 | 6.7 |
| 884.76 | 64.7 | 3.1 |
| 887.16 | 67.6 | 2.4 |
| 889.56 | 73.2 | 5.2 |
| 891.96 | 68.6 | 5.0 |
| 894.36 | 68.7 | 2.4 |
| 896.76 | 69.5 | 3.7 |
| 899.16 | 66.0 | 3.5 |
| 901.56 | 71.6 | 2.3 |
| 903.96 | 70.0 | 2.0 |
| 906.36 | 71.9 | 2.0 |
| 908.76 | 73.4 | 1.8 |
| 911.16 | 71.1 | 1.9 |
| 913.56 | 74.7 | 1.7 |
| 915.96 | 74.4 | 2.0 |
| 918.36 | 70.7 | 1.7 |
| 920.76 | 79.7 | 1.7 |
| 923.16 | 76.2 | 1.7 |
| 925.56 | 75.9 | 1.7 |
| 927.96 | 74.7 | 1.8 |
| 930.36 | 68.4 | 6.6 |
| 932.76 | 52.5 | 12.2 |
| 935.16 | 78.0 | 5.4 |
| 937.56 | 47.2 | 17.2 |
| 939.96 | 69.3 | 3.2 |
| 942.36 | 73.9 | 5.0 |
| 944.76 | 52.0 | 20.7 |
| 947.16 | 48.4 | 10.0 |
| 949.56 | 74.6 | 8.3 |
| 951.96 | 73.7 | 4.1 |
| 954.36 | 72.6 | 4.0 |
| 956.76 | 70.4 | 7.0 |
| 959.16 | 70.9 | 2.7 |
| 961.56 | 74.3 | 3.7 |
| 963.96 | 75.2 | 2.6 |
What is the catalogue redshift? 0.608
